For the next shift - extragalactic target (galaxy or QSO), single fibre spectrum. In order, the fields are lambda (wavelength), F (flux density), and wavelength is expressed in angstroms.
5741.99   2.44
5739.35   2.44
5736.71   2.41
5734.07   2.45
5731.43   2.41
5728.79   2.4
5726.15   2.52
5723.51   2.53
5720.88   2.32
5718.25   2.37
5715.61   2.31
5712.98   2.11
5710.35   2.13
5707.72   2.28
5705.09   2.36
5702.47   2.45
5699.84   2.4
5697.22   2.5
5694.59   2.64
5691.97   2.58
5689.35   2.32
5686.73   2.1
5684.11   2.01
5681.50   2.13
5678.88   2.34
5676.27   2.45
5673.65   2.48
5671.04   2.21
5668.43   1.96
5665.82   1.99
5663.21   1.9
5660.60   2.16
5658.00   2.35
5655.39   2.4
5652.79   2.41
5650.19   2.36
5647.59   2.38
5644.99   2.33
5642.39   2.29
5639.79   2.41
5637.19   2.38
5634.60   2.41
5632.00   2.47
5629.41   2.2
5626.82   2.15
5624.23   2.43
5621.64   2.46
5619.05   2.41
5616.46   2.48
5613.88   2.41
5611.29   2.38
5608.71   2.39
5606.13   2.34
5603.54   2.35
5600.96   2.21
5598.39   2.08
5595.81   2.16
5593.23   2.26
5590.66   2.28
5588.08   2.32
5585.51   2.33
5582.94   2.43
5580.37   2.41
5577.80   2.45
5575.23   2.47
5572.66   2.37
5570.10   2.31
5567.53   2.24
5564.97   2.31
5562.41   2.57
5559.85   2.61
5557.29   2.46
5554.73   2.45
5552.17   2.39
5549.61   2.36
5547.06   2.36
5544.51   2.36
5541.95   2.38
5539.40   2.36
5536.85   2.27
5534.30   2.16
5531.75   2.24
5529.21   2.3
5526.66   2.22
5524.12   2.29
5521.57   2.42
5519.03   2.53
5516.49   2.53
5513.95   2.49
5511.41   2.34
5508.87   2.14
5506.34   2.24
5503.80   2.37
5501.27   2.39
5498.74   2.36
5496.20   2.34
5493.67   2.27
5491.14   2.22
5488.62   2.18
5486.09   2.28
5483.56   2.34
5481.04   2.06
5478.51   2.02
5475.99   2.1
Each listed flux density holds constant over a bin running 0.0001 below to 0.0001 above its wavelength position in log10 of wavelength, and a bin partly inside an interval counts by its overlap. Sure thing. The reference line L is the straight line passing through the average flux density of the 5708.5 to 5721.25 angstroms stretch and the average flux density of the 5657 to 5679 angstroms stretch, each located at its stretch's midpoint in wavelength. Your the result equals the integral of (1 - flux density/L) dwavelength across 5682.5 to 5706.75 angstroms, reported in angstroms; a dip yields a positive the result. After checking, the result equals -1.59 angstroms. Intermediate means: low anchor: 2.2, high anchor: 2.24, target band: 2.37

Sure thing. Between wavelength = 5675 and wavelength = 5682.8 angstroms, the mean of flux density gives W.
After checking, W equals 2.31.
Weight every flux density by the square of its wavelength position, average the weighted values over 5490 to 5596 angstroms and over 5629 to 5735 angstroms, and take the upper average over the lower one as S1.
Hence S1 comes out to 1.04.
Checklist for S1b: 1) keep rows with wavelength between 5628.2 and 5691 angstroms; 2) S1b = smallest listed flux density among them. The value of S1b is 1.9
